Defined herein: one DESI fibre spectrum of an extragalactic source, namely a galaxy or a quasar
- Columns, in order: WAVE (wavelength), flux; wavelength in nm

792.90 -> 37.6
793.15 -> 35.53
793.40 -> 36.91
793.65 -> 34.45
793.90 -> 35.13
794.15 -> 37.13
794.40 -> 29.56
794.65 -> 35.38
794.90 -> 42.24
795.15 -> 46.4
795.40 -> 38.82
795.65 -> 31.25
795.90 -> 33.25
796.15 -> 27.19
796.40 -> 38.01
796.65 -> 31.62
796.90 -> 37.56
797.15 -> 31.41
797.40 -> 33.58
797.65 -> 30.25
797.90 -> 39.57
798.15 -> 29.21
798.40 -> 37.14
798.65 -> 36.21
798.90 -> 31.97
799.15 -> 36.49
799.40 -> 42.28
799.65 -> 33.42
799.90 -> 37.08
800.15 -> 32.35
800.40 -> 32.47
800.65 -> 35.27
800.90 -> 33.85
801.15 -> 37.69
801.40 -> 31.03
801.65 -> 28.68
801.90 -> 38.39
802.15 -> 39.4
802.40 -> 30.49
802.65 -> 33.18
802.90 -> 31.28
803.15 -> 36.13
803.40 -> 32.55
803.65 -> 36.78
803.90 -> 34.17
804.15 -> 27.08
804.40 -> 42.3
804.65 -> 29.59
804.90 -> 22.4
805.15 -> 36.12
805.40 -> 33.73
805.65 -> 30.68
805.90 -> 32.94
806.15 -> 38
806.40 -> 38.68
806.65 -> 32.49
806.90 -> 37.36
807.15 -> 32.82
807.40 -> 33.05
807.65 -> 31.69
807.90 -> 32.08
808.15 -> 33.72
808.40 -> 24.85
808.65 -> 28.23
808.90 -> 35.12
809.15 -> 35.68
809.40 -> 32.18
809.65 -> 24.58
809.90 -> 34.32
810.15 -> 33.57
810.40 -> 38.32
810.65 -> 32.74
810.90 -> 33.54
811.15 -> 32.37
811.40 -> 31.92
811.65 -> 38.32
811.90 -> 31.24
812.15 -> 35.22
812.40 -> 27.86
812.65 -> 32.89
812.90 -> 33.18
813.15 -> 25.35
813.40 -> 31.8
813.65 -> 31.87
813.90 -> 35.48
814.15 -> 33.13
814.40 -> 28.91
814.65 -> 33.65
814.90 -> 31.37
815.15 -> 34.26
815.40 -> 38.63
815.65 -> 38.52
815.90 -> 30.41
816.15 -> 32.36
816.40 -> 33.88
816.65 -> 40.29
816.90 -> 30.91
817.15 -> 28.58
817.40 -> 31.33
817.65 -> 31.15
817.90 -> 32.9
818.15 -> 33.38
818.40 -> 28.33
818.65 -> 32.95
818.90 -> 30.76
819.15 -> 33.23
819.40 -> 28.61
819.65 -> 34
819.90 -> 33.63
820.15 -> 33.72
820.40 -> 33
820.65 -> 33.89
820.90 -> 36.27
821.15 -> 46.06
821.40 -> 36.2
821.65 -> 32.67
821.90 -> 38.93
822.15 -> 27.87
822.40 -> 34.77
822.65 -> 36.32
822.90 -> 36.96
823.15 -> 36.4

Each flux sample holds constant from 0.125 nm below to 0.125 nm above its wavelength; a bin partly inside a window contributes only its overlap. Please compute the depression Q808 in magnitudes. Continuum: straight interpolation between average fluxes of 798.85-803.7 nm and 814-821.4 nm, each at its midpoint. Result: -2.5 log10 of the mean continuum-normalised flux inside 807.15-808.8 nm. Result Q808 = 0.11 mag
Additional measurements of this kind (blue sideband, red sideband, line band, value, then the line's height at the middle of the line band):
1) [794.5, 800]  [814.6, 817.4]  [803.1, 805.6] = 0.06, 34.8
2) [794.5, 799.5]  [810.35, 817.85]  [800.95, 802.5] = 0.01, 34.7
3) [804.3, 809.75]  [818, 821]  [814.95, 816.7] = -0.08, 32.6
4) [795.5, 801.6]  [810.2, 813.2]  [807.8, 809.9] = 0.07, 33.2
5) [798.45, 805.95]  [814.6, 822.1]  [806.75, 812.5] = 0.04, 33.8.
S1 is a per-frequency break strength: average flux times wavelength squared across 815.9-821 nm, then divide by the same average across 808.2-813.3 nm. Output 1.03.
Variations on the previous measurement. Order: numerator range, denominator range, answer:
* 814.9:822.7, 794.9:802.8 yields 1.02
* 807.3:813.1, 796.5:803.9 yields 0.96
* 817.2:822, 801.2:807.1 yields 1.04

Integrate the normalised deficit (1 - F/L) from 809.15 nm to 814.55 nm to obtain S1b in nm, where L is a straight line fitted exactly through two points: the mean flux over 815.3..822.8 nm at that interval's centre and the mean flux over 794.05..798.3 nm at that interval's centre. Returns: 0.27 nm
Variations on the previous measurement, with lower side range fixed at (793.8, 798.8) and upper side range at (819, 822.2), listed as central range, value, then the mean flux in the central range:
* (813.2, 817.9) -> 0.23 nm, 33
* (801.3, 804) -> 0.08 nm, 33.8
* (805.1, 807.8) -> 0.05 nm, 34.3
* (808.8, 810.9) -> 0.09 nm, 33.3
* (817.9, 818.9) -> 0.09 nm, 31.6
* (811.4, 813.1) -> 0.10 nm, 32.7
